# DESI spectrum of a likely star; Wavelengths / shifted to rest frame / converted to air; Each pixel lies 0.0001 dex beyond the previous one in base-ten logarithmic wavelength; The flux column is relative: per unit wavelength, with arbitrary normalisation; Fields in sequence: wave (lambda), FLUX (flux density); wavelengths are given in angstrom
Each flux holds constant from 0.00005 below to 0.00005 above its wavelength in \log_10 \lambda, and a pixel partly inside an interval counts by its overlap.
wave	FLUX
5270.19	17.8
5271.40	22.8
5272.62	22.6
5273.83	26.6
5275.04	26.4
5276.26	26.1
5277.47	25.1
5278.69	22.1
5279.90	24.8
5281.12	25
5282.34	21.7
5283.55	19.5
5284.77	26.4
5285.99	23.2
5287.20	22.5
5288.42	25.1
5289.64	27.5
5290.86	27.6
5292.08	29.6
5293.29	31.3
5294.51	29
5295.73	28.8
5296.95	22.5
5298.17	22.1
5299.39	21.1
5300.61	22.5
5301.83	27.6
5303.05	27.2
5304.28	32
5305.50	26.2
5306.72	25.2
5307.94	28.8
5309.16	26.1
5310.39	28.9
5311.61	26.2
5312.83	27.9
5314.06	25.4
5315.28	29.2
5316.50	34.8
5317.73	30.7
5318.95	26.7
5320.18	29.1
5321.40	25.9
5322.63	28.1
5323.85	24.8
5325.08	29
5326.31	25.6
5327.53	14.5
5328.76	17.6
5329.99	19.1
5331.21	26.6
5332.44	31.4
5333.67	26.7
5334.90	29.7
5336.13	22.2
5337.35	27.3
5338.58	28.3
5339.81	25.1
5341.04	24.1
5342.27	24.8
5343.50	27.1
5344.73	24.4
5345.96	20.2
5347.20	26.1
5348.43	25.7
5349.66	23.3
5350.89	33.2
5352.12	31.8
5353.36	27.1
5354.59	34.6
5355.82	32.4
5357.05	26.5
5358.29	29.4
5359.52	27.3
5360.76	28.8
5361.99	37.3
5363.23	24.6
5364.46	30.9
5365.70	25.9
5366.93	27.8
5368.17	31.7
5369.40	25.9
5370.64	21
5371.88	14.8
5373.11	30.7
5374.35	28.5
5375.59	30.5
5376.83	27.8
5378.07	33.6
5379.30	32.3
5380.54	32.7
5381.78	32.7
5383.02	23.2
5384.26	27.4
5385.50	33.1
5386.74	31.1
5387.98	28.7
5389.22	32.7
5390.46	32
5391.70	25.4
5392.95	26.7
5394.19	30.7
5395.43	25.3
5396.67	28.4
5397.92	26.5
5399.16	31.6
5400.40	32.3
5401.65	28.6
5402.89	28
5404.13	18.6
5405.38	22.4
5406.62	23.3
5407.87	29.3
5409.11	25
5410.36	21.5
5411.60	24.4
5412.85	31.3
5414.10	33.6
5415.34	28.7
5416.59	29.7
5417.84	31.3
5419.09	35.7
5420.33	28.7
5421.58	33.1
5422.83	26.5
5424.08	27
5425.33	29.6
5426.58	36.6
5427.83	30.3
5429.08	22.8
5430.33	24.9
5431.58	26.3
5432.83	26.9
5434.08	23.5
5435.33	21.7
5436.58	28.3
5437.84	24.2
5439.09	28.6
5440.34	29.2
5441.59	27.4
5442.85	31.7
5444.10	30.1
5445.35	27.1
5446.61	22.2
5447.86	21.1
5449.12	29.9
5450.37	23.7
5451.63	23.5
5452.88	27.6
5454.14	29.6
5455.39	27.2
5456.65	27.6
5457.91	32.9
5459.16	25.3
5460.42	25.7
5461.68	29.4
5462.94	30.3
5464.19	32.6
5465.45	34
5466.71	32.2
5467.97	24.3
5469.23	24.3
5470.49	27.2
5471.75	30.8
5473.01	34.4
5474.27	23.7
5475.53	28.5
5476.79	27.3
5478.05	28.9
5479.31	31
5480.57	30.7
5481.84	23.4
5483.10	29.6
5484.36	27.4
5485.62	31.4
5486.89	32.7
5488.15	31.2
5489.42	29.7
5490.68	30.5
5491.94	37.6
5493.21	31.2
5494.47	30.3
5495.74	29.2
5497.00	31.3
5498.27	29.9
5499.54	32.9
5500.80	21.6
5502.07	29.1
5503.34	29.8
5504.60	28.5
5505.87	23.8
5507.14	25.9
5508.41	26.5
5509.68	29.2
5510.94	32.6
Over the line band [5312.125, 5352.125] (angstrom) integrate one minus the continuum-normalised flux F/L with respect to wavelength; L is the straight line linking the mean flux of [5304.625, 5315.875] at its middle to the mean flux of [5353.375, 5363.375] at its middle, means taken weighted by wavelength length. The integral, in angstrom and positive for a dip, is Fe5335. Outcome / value 3.3 angstrom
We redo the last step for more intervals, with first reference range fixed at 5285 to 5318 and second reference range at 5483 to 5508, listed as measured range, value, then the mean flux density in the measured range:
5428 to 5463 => 2.7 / 26.7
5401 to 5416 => 1.2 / 26.2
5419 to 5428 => -0.6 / 30.7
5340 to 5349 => 0.9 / 24.6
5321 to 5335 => 1.3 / 24.7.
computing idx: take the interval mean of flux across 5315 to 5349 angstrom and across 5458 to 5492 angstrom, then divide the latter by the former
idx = 1.13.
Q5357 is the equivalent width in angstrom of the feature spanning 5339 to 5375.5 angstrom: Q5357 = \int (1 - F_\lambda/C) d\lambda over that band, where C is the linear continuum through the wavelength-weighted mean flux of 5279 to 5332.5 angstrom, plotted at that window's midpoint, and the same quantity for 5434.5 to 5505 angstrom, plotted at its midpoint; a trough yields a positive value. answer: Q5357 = -0.8 angstrom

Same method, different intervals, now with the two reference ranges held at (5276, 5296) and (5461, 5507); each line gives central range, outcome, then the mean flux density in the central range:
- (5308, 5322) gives -1.16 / 28.3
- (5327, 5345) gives 1.28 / 24.6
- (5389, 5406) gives 0.02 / 27.7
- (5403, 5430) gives 0.07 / 28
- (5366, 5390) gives -1.21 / 28.7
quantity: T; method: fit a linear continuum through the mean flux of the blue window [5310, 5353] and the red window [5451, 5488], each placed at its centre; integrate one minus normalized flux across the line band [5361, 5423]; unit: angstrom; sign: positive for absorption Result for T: -2.5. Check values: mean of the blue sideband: 26.3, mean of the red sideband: 28.8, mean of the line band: 28.5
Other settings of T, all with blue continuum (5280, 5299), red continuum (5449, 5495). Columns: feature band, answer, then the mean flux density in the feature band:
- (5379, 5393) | -1.3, 29.9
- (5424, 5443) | 0.7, 27.3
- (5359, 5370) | -0.8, 28.9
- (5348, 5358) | -1.0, 29.4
